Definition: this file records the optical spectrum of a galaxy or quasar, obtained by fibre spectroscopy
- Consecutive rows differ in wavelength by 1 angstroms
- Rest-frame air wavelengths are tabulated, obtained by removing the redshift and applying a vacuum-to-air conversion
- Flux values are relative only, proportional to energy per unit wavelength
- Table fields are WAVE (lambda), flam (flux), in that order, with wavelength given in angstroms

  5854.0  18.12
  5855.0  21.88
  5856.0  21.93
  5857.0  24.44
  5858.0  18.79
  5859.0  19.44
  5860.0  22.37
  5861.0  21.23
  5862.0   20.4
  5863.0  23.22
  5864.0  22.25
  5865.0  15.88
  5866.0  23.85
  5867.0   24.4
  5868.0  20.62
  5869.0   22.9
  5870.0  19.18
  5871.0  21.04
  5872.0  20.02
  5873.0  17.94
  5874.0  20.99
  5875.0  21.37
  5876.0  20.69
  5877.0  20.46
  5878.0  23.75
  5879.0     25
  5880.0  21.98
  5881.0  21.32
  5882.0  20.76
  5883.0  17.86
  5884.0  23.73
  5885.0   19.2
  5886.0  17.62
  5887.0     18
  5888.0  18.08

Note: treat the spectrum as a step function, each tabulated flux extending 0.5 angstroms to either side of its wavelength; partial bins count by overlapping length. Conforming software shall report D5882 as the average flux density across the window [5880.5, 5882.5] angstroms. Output 21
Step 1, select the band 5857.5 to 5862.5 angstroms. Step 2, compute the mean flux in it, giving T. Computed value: 20.4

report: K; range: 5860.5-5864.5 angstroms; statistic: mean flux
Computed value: 21.8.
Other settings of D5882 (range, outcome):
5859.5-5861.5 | 21.8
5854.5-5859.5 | 21.3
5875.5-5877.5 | 20.6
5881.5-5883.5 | 19.3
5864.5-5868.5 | 21.2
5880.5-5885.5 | 20.6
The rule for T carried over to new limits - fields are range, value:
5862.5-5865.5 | 20.4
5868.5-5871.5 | 21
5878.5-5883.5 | 21.4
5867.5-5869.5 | 21.8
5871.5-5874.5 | 19.7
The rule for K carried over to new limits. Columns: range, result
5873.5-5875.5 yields 21.2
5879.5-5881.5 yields 21.6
